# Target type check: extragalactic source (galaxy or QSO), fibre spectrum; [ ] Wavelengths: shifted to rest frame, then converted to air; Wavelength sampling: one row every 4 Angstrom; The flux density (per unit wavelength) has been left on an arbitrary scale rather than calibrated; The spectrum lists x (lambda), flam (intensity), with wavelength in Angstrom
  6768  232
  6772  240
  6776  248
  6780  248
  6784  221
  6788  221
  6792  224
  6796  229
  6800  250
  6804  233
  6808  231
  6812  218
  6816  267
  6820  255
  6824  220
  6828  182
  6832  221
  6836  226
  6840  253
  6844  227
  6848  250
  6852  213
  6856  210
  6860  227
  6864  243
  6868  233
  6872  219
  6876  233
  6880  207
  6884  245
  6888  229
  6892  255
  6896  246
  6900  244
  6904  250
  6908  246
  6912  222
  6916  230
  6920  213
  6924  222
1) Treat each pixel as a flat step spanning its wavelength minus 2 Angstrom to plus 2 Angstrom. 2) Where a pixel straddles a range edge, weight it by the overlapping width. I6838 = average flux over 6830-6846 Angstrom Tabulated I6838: 232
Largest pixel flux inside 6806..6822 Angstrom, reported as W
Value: 267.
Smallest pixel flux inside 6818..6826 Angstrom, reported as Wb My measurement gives 220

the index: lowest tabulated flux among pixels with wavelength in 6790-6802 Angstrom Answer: 224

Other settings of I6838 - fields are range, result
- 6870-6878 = 226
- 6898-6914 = 240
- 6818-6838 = 221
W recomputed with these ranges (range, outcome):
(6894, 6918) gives 250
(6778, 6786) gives 248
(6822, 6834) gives 221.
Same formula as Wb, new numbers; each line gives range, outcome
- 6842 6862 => 210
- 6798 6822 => 218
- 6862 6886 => 207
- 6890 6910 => 244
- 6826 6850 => 182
